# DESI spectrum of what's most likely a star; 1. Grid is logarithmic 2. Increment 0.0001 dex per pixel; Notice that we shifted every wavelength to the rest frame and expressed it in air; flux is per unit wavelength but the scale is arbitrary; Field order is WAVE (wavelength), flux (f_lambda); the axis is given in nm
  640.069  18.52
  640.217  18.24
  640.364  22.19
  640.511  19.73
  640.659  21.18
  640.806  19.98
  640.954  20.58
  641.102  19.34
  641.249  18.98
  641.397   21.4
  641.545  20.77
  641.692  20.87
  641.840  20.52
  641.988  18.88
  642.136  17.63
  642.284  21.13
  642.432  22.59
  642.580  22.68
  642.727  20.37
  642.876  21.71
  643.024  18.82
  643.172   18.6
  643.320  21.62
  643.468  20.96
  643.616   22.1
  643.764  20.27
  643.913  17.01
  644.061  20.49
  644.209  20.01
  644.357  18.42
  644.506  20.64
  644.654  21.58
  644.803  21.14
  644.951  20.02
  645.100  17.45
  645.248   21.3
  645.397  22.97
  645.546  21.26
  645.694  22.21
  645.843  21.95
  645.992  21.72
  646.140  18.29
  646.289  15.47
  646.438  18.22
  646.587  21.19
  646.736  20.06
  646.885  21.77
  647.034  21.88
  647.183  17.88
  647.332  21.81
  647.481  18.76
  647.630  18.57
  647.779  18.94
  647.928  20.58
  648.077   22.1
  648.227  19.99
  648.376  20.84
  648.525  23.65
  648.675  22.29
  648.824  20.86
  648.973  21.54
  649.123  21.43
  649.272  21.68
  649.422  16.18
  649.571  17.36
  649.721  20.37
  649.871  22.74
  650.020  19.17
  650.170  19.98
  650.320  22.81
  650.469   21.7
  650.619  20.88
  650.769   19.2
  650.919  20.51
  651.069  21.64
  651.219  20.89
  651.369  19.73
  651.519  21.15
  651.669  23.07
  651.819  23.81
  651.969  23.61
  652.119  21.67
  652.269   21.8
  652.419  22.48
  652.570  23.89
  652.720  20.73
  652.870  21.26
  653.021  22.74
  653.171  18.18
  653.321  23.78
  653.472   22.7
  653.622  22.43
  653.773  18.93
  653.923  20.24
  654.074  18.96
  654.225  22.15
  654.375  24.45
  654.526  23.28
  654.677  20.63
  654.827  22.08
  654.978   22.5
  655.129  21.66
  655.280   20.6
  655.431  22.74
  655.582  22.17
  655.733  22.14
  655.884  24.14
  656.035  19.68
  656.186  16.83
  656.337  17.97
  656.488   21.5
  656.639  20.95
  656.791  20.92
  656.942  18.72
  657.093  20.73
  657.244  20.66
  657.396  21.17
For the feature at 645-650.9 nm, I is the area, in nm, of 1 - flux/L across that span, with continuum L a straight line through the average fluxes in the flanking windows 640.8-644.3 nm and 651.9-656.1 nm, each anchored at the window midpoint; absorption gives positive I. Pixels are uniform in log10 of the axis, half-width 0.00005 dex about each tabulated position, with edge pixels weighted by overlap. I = 0.17 nm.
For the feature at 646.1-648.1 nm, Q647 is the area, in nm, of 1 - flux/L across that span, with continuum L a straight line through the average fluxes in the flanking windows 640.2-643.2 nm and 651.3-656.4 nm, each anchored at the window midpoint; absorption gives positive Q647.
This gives 0.12 nm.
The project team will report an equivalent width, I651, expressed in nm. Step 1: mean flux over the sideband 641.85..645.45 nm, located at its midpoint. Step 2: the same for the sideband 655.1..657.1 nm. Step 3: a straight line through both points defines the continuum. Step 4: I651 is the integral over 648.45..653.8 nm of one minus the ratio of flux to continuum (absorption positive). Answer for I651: -0.192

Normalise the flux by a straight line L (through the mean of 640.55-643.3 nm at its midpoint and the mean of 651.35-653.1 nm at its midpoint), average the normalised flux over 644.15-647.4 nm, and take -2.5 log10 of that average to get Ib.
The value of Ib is 0.04 mag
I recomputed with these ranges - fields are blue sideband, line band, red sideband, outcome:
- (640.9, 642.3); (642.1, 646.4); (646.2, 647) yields -0.15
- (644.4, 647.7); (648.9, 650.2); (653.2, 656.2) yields 0.05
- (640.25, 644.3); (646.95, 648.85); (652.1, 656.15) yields 0.03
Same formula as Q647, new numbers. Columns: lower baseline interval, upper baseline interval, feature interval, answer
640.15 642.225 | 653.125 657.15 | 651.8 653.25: -0.07 nm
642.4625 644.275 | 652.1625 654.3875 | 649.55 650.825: 0.04 nm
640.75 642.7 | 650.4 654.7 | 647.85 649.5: 0.01 nm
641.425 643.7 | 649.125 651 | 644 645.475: 0.01 nm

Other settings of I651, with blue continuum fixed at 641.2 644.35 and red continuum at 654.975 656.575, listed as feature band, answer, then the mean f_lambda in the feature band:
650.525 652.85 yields -0.10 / 21.7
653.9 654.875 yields -0.04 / 21.8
